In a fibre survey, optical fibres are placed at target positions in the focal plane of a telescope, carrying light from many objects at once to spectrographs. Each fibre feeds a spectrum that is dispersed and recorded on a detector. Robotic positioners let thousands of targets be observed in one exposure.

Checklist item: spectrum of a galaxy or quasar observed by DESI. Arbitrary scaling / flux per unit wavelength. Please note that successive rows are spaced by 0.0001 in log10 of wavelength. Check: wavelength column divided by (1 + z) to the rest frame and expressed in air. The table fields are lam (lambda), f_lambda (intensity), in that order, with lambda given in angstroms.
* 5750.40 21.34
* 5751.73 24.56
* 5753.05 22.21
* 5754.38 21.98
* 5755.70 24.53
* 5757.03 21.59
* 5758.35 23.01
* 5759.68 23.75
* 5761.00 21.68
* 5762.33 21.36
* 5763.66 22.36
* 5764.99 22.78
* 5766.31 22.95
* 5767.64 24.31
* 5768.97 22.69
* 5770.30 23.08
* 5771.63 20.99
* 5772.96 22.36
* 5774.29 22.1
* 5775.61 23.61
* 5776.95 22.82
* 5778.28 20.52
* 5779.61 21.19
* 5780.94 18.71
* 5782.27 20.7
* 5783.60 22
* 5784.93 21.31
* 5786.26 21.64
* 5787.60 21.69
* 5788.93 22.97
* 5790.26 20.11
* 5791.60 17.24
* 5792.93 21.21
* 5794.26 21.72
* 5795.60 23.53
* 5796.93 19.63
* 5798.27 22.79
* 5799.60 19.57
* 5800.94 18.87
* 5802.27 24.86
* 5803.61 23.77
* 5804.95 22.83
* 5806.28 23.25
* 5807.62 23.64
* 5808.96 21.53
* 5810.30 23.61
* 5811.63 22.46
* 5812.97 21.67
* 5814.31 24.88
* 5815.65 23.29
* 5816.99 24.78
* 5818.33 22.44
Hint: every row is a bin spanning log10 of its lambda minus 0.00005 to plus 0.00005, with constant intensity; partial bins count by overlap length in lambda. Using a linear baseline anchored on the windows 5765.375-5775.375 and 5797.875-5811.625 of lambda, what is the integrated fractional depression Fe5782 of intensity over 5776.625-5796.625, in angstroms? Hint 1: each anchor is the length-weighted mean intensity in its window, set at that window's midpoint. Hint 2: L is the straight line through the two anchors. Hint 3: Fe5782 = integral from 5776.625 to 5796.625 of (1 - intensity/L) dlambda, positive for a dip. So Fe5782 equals 1.3 angstroms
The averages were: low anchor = 22.7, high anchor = 22.5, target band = 21.1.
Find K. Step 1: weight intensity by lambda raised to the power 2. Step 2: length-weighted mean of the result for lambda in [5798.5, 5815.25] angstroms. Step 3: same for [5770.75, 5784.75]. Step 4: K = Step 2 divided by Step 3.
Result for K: 1.1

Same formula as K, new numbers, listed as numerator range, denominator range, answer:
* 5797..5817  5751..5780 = 1.02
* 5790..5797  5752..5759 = 0.92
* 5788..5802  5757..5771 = 0.93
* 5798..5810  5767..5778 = 1.00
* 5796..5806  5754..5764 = 0.98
